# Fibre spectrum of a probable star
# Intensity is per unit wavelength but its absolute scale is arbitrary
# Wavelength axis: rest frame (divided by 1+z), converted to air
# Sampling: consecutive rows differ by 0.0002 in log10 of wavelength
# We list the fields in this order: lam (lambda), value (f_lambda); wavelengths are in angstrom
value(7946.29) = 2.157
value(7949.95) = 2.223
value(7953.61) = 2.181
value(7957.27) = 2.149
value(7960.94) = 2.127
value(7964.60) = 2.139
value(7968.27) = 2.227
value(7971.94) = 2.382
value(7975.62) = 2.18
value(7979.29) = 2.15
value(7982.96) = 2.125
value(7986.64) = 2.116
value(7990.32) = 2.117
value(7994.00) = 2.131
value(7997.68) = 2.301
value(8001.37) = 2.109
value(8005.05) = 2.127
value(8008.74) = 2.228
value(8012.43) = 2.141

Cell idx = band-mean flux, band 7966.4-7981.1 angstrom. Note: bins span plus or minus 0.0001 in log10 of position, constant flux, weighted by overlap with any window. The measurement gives 2.23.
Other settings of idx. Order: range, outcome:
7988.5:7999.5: 2.18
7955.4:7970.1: 2.16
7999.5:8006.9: 2.12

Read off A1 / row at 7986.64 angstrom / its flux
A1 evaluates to 2.116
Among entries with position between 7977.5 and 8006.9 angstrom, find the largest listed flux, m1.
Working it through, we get 2.301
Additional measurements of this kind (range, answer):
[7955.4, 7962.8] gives 2.149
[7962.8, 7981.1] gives 2.382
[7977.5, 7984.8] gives 2.15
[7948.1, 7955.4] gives 2.223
